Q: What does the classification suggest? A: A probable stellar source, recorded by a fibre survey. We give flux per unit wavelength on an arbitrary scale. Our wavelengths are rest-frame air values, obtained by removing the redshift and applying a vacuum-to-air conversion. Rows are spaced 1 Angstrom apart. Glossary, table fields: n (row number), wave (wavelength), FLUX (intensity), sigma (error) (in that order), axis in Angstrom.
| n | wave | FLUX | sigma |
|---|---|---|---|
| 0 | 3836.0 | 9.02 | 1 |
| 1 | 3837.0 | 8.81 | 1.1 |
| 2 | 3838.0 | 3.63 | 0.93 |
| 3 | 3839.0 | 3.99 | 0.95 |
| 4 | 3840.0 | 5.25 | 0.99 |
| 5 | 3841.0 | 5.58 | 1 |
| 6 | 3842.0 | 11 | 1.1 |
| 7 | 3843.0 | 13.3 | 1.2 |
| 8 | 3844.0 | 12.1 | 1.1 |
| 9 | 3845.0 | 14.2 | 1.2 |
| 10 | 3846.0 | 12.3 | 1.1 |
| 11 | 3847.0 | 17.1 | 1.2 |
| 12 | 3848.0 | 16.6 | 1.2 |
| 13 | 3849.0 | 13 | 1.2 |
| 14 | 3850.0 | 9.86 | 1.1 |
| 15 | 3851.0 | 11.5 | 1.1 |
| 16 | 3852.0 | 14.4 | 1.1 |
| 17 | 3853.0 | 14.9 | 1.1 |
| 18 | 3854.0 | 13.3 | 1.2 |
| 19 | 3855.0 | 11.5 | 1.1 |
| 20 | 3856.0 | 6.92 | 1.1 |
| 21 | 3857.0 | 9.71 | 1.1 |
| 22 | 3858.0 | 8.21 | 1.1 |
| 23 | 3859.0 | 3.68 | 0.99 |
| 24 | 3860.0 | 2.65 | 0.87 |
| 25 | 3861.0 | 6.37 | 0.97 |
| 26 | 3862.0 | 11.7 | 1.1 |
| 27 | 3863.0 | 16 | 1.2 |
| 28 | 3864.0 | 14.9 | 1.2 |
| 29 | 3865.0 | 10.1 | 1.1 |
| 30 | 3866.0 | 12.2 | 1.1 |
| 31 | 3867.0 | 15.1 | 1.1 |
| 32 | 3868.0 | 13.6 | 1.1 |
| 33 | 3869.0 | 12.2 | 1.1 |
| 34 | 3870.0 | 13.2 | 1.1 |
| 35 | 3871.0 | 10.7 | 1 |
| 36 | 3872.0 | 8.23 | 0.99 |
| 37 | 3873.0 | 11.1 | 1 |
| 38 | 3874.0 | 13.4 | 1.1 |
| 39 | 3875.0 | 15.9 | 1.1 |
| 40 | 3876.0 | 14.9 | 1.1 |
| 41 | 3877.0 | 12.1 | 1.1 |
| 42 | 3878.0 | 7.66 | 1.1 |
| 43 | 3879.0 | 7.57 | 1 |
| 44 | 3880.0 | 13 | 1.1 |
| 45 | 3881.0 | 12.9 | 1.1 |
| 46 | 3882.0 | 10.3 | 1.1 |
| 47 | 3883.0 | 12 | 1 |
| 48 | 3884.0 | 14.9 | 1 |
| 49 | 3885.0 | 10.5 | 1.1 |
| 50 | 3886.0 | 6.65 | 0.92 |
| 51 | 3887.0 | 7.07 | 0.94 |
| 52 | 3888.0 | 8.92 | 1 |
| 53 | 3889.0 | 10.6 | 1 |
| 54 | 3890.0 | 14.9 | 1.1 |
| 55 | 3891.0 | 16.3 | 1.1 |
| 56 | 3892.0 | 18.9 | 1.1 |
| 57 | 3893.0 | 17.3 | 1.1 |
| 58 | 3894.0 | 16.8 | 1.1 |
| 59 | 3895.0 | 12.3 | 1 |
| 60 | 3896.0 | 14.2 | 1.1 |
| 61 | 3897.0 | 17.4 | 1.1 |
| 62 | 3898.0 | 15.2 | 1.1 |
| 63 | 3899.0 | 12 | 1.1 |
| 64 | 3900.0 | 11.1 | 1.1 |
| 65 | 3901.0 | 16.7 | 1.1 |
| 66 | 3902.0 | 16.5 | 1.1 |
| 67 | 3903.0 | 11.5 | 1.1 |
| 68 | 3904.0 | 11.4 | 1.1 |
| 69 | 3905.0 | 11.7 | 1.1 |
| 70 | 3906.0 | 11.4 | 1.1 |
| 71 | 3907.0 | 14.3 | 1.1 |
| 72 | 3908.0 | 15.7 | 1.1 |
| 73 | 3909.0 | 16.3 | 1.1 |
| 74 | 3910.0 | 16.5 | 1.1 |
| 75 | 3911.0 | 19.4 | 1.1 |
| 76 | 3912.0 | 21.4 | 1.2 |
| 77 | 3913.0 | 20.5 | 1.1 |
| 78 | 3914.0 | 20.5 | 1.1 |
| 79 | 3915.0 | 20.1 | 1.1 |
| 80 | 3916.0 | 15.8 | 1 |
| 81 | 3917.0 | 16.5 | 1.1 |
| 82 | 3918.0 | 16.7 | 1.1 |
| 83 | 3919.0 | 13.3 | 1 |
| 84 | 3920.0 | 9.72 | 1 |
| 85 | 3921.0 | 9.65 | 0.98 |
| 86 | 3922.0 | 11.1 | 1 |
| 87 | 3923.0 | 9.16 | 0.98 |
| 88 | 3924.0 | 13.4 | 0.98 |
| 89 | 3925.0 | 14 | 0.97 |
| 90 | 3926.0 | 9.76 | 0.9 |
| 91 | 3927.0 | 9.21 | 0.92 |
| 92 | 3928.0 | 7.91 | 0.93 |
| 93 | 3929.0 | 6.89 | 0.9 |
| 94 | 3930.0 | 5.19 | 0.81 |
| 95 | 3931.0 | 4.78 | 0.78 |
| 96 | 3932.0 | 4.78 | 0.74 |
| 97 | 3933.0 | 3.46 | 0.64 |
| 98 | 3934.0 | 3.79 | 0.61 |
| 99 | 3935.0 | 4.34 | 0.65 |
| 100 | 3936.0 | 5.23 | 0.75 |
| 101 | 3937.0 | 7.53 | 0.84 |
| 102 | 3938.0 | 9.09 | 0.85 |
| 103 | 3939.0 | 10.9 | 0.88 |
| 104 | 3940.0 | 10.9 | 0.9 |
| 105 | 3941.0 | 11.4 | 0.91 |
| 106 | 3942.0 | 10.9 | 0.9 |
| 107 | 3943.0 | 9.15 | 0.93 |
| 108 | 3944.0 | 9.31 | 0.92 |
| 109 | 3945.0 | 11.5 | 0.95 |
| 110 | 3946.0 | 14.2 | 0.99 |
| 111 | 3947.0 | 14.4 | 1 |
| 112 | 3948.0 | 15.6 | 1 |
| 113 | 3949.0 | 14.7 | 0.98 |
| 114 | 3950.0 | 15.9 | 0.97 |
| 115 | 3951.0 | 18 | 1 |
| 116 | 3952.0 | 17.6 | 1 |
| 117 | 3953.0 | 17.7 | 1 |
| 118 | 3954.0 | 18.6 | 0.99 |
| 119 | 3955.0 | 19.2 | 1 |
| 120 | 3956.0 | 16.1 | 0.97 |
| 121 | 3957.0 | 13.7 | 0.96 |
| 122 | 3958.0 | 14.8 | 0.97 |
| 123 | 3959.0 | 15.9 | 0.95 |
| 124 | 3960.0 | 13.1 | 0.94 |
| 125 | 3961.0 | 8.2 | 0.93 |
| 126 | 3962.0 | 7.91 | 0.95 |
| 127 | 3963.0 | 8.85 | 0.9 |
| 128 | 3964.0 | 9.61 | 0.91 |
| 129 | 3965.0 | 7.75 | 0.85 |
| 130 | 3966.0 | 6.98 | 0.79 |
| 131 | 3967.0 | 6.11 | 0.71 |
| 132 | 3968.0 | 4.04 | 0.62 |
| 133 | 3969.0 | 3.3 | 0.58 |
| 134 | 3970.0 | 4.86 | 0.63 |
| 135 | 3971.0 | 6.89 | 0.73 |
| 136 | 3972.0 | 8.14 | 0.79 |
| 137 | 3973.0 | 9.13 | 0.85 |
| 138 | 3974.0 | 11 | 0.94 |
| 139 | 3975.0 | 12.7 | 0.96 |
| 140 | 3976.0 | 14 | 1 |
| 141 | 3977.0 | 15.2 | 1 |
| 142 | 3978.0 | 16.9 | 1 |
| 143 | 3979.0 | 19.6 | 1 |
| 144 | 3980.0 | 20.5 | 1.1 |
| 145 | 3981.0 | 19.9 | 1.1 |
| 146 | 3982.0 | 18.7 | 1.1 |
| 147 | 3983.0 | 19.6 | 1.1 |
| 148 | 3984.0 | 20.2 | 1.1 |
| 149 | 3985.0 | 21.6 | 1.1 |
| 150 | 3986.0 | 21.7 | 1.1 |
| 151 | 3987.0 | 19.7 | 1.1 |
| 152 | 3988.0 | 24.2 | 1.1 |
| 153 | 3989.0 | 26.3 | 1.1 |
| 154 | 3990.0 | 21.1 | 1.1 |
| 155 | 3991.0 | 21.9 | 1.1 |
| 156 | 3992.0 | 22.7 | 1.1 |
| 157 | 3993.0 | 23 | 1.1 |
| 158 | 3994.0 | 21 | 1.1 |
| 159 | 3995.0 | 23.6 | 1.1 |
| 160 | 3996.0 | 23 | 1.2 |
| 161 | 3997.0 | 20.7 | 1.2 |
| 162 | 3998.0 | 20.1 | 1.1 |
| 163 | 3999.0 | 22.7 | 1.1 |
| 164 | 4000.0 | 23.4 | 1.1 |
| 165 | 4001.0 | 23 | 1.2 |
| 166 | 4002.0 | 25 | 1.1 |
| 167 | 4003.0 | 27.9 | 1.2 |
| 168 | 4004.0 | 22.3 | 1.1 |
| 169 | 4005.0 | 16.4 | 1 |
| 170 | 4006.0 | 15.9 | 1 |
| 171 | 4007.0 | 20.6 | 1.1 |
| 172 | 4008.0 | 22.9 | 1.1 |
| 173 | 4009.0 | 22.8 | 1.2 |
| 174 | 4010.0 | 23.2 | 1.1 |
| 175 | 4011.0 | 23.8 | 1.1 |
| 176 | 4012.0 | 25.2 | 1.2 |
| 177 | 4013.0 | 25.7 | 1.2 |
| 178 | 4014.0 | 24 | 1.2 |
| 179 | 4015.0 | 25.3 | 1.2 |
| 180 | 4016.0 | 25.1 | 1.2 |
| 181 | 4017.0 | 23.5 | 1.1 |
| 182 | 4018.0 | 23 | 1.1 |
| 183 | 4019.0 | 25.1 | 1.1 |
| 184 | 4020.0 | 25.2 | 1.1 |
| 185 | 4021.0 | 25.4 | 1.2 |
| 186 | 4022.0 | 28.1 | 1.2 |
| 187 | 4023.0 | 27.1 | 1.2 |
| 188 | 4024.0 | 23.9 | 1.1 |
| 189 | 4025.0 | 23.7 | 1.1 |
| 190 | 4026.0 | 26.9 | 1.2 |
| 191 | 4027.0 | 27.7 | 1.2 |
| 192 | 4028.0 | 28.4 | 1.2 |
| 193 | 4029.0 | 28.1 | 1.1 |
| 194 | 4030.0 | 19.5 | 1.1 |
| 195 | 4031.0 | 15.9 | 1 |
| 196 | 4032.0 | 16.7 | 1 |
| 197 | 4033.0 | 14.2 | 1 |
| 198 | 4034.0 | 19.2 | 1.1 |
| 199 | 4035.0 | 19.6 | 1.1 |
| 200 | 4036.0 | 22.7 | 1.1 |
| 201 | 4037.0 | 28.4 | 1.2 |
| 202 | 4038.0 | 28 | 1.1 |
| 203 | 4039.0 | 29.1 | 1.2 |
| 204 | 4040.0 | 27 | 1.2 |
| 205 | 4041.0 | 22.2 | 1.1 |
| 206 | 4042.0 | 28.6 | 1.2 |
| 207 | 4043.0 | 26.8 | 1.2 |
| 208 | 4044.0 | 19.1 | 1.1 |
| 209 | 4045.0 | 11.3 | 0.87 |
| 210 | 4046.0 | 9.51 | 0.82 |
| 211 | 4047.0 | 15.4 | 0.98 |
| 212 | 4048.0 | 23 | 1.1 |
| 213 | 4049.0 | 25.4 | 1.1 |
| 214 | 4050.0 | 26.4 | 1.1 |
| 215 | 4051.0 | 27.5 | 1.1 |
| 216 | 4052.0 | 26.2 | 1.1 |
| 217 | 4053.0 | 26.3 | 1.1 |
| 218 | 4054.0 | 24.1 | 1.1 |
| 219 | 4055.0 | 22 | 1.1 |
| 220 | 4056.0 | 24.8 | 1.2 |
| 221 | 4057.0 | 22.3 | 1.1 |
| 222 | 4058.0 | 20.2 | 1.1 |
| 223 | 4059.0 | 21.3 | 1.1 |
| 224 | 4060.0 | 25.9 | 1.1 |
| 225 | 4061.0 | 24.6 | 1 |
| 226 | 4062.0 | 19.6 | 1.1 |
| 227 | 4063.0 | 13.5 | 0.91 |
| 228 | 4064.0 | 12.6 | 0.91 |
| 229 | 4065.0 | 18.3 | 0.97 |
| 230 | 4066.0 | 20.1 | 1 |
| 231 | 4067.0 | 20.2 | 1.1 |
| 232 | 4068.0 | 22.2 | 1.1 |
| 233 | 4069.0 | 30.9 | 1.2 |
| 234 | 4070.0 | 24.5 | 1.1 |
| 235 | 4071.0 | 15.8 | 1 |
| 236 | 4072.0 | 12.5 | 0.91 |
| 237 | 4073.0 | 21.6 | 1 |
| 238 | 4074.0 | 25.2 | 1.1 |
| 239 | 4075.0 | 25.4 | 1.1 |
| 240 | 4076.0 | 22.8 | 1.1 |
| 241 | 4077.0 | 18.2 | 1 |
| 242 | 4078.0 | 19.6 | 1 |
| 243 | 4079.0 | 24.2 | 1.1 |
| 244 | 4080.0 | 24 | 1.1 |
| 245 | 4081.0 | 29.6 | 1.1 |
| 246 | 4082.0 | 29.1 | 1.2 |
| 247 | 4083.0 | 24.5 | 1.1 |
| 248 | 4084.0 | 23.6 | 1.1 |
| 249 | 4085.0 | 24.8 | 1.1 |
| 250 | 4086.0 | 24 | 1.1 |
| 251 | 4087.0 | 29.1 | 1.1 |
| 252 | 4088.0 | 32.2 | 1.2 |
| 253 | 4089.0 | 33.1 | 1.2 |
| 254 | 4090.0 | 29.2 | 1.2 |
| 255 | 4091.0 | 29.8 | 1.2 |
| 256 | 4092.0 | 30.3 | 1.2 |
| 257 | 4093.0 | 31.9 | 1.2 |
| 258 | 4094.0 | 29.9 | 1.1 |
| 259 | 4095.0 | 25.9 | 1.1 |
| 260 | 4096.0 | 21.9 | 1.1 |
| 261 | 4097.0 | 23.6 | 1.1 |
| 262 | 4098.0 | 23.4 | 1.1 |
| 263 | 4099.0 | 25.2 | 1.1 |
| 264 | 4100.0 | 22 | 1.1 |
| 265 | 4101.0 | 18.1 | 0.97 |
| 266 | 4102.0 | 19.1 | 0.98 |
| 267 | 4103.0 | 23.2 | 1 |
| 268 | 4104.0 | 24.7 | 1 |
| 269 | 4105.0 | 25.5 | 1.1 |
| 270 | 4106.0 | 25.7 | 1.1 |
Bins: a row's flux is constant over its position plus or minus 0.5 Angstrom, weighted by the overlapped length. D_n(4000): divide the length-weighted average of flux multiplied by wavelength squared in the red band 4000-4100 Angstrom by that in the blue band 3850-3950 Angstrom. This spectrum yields 2.12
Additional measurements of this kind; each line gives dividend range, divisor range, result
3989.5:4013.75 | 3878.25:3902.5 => 1.82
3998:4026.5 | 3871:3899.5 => 2.01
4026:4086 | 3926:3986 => 2.01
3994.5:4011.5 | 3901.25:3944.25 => 1.98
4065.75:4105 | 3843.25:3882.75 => 2.35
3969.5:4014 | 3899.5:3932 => 1.56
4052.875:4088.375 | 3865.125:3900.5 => 1.98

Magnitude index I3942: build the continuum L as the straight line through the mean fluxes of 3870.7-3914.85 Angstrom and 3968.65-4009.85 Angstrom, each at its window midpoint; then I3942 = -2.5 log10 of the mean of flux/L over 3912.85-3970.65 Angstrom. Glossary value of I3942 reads 0.40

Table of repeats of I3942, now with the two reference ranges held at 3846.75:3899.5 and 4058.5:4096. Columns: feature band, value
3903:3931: 0.09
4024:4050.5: -0.04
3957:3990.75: 0.29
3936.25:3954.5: 0.25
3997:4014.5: -0.14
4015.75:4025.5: -0.20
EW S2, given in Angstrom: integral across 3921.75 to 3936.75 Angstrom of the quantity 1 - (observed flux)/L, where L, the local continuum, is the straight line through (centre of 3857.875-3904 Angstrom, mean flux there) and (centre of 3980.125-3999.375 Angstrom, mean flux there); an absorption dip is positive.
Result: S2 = 8.1 Angstrom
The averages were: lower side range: 12.2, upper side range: 21.6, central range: 7.47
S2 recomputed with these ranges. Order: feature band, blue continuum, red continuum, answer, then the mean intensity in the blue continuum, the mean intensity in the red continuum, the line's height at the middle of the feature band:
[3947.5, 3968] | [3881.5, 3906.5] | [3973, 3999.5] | 5.27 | 13.1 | 19.9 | 17.8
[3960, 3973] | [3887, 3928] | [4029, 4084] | 7.59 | 14.3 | 22.1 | 17.4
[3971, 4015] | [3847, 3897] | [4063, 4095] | -2.51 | 12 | 24.3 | 19.2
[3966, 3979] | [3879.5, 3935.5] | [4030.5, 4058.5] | 5.74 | 12.6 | 22.2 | 17.2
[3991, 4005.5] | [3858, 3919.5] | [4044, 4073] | -3.39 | 13.3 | 20.9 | 18.2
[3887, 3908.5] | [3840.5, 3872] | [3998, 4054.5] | 0.69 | 11.5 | 23.2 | 14.4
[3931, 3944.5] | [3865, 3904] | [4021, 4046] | 7.27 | 12.7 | 23.2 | 16.5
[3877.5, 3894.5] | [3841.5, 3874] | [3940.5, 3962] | 0.39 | 11.6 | 14.1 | 12.4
